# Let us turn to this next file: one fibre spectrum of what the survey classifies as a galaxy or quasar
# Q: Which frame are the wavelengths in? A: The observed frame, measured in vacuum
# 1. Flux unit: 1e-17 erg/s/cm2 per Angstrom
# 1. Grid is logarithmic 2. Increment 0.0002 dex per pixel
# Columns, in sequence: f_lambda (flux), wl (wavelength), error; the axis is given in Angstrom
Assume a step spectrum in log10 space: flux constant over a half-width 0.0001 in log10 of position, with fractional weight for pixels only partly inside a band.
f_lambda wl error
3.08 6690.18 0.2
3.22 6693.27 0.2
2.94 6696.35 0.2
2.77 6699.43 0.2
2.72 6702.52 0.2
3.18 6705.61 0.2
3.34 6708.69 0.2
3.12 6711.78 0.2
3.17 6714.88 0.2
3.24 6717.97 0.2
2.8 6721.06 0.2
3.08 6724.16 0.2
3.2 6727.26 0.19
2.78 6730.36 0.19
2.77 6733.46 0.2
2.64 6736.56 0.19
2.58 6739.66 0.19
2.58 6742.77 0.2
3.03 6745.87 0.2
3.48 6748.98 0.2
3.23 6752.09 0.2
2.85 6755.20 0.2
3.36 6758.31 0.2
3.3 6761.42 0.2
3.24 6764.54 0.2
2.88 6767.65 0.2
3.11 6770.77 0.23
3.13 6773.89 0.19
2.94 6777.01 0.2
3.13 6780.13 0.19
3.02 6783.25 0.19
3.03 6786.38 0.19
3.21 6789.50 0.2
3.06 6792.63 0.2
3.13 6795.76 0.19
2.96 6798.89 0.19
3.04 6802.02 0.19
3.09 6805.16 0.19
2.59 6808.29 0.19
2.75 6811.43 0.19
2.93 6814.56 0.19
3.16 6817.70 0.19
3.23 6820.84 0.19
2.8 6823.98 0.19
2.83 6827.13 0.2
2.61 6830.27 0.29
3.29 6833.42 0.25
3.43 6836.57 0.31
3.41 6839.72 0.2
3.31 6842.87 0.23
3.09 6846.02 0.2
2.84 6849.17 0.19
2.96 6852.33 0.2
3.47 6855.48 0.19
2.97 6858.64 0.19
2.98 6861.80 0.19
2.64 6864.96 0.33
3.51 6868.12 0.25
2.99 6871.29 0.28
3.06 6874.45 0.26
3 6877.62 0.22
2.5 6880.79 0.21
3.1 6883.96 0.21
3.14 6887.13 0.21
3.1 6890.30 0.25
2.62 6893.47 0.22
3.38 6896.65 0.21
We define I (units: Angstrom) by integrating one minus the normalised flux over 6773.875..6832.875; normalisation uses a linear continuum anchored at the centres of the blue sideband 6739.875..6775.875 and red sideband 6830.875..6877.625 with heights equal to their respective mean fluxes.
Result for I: 2.31 Angstrom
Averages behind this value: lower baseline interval 3.09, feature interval 2.98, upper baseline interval 3.12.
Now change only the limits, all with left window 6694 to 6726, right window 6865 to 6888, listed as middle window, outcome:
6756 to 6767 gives -0.7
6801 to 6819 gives 0.6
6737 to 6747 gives 1.1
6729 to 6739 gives 1.1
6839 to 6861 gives -0.9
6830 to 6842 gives -0.9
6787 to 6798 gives -0.3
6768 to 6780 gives -0.1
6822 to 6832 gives 0.8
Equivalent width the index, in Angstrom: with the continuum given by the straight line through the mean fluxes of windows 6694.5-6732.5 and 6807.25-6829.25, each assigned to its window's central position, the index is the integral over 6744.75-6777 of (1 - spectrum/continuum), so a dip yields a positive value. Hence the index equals -2.0 Angstrom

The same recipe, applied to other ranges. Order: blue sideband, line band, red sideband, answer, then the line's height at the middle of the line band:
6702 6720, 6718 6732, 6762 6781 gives 0.6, 3.13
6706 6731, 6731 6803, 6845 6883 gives 1.0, 3.07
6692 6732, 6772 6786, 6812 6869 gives 0.0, 3.06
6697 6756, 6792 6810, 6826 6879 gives 0.4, 3.04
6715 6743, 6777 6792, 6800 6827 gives -0.8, 2.92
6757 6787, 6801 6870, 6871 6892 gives -0.1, 3.04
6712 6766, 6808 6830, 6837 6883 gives 1.1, 3.05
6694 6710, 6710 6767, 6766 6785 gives -0.1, 3.02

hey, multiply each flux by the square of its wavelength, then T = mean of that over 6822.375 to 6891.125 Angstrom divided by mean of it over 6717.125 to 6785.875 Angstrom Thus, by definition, 1.0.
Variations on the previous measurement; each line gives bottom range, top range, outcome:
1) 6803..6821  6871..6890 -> 1.03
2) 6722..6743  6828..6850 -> 1.15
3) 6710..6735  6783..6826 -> 1.02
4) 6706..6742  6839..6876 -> 1.08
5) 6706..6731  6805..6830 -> 0.96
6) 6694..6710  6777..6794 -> 1.05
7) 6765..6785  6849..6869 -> 1.03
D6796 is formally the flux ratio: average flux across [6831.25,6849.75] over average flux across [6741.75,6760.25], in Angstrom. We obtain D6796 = 1.04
